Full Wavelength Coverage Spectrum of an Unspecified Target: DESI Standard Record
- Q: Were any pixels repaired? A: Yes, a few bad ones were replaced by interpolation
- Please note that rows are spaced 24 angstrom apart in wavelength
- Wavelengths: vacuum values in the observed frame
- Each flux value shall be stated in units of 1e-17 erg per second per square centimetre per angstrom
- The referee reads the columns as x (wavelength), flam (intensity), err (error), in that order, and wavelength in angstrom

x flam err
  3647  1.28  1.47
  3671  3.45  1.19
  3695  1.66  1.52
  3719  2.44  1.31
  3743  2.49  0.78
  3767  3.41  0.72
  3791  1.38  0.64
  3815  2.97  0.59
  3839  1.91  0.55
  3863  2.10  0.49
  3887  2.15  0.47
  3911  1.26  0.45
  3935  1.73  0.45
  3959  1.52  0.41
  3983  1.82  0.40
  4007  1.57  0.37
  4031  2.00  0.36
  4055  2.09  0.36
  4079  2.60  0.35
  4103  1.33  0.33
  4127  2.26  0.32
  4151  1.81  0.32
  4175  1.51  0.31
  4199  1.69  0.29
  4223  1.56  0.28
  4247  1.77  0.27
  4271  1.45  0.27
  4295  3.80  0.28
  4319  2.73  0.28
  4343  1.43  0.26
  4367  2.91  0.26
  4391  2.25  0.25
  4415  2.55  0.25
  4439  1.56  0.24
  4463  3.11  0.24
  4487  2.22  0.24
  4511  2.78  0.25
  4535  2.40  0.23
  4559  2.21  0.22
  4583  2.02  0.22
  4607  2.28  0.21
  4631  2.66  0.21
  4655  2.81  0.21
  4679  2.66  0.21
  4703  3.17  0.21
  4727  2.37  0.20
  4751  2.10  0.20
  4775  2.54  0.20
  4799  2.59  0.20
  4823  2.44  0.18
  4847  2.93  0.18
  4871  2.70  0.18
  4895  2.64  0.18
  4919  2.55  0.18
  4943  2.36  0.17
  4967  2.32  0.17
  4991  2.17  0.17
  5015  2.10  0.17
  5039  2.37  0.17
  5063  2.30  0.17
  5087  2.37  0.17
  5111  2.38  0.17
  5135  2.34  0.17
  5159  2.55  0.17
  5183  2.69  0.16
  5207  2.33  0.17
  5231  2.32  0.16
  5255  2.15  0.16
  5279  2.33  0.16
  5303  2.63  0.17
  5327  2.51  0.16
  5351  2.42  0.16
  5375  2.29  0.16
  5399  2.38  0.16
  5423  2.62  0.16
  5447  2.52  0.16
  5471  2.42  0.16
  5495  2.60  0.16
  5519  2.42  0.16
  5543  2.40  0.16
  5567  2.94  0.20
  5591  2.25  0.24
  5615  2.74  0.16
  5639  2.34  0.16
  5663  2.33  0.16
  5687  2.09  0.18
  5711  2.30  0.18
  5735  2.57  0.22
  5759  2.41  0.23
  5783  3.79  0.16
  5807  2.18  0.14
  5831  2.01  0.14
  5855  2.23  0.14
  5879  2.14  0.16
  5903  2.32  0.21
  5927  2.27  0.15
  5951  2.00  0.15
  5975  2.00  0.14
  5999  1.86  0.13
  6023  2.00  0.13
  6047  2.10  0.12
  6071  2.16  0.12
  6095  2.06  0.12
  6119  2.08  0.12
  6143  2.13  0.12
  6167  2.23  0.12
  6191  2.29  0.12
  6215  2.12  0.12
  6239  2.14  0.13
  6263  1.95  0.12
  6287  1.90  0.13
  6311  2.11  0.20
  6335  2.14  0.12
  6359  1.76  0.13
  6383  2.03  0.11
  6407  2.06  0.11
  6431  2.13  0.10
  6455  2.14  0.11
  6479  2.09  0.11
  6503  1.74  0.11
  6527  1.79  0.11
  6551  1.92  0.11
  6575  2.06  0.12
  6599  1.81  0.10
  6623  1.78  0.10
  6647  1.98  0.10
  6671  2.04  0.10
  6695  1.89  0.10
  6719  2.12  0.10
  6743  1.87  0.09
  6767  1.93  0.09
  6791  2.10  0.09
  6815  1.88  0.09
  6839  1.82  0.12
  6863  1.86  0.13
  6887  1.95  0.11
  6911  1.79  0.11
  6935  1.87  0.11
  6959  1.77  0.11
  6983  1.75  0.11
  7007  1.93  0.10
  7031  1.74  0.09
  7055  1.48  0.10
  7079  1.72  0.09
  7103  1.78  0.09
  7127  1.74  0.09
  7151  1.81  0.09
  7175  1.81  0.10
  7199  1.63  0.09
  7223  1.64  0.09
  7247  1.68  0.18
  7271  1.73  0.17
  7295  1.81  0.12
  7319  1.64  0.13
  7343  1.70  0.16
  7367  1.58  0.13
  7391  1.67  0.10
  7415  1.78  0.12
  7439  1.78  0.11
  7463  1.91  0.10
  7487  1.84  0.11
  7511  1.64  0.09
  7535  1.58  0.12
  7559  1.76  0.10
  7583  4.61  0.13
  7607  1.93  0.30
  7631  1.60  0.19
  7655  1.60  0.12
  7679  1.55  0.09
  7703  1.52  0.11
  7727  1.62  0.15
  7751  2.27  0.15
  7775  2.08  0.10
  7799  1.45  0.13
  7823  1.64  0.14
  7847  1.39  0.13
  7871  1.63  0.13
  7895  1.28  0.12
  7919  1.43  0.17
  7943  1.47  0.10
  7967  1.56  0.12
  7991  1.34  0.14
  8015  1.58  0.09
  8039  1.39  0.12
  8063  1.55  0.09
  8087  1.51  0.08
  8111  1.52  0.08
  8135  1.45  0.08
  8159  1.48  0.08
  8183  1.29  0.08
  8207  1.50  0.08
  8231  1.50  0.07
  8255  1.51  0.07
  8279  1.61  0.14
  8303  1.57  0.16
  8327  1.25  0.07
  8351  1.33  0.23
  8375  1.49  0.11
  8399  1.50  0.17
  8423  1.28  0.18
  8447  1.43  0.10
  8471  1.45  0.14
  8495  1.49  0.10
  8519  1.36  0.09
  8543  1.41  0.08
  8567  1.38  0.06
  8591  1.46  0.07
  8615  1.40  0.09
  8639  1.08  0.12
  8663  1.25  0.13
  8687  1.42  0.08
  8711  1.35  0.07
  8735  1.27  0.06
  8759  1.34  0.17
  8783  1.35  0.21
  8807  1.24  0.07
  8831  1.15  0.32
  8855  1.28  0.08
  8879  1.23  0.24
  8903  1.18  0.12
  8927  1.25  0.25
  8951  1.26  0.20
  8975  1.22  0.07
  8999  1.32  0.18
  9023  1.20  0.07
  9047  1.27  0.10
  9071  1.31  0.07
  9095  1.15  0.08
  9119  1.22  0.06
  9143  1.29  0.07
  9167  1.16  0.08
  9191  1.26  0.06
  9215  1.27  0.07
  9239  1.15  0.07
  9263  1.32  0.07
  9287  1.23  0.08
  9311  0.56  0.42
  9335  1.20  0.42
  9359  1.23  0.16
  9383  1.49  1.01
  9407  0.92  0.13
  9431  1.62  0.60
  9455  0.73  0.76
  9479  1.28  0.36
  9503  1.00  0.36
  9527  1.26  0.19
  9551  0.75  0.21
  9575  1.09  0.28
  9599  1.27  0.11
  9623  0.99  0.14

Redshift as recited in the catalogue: 0.155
